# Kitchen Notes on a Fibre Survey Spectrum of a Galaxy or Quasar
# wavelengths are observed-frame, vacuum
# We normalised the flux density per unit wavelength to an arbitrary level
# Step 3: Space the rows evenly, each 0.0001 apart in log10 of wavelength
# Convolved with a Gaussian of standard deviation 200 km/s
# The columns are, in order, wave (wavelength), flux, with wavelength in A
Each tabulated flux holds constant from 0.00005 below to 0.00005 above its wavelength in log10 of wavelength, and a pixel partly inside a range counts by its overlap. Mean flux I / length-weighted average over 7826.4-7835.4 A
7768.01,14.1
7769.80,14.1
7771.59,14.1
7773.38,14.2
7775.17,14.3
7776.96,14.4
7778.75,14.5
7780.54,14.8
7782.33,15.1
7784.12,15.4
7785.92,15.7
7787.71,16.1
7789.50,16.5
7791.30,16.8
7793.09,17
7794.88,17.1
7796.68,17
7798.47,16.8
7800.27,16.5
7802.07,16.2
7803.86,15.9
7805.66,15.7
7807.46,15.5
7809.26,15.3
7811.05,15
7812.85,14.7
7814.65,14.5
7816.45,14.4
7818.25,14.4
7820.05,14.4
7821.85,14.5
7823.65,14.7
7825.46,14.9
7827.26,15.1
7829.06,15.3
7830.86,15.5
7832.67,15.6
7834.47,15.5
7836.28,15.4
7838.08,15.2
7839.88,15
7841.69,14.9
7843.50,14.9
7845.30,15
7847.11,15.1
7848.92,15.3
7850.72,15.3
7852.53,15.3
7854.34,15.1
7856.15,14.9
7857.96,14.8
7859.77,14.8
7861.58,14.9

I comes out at 15.4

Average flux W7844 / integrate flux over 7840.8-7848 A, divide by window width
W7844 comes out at 15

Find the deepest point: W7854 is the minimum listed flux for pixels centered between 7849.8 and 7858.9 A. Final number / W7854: 14.8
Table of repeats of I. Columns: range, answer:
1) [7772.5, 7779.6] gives 14.4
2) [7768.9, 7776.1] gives 14.2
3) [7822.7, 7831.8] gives 15.1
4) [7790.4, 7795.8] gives 17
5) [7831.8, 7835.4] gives 15.5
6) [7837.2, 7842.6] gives 15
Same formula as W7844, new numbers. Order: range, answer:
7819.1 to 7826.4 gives 14.6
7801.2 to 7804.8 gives 16.1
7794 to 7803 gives 16.7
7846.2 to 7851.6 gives 15.2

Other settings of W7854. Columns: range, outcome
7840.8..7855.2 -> 14.9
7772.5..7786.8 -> 14.2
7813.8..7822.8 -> 14.4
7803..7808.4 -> 15.5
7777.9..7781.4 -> 14.5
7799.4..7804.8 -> 15.9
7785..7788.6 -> 15.7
